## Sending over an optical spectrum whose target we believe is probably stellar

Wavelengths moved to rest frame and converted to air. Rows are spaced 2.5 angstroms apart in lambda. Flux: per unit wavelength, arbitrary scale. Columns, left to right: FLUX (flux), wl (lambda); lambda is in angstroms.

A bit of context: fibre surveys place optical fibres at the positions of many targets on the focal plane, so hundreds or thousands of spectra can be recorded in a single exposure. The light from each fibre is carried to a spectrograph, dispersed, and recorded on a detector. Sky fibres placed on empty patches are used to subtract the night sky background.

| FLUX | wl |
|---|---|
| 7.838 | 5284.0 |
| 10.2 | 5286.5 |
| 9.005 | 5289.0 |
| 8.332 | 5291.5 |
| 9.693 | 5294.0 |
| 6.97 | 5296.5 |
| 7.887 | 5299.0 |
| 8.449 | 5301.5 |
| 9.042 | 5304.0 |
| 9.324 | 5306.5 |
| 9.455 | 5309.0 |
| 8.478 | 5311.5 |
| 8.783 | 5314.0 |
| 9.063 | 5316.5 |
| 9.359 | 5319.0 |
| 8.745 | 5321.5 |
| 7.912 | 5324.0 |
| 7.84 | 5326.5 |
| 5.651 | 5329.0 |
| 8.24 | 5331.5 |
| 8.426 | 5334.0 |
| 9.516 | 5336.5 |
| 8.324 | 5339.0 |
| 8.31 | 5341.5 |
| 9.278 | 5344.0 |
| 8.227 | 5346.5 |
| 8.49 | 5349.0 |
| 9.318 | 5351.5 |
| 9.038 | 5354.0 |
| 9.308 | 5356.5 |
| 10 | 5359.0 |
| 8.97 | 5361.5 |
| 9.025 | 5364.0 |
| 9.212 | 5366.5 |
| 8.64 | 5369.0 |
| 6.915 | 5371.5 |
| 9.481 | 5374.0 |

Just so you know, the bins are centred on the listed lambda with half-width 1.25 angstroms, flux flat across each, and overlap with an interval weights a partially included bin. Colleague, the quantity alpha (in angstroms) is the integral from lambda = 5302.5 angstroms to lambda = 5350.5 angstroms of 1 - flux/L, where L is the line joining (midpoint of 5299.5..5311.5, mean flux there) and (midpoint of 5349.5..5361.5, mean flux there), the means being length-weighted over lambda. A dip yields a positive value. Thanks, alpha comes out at 2.8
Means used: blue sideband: 8.93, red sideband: 9.31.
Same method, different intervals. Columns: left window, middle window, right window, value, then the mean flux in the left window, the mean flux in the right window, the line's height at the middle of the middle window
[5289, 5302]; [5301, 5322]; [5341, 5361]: -1.1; 8.33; 9.02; 8.53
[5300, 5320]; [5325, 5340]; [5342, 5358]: 1.6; 8.98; 8.93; 8.95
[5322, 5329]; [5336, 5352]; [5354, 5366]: -0.4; 7.57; 9.29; 8.49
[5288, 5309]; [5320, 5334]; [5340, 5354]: 1.5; 8.63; 8.75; 8.7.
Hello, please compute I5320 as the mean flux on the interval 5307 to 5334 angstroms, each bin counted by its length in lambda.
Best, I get 8.38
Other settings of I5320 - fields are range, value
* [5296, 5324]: 8.7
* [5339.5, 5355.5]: 8.76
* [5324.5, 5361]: 8.56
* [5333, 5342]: 8.68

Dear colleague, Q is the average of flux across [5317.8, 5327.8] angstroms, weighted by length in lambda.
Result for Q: 8.45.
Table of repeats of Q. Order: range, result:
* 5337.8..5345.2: 8.64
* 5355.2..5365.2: 9.33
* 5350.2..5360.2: 9.41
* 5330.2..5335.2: 8.31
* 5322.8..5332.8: 7.41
